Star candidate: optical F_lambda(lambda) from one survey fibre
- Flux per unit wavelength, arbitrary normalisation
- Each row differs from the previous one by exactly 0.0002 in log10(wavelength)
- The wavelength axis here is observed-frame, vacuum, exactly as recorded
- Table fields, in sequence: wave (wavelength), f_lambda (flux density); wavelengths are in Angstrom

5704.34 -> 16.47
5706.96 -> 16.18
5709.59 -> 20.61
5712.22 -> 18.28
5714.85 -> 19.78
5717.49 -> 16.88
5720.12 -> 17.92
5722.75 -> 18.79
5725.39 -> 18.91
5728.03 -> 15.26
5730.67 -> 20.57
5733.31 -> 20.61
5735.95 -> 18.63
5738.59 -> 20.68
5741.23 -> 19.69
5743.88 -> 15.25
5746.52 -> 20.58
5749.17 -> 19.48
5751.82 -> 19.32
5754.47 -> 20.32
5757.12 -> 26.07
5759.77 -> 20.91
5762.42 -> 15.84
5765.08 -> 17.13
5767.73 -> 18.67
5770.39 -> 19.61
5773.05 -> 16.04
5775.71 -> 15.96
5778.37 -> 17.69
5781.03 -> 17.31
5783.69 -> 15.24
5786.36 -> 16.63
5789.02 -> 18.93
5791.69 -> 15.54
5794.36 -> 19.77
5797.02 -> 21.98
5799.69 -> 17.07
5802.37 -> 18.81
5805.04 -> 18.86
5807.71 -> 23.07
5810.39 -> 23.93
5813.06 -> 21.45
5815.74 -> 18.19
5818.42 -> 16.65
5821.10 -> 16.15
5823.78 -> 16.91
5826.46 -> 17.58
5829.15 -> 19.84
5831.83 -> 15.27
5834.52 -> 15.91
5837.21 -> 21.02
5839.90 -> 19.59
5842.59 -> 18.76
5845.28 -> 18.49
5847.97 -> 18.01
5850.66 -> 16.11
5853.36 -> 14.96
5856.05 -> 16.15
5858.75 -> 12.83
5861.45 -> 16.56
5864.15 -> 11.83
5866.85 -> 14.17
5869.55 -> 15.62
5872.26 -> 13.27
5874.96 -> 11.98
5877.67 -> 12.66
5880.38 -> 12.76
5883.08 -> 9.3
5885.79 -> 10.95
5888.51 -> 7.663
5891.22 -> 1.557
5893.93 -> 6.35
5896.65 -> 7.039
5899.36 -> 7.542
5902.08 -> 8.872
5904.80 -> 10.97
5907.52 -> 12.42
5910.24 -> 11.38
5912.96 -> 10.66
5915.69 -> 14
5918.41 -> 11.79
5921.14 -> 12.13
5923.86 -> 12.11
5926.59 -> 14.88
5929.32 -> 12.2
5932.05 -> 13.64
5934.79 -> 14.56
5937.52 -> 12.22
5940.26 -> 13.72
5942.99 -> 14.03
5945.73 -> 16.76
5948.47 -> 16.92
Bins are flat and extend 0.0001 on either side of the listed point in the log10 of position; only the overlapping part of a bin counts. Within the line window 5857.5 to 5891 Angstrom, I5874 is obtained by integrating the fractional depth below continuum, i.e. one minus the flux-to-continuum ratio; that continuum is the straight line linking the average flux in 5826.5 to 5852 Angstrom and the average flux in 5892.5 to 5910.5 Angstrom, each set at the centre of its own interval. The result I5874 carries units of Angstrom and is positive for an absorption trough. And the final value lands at 2.7 Angstrom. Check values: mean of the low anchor 18.1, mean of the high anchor 9.06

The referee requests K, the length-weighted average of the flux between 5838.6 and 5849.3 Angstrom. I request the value 18.7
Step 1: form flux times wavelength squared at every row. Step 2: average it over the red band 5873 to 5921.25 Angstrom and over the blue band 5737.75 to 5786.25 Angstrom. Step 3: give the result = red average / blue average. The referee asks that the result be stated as 0.56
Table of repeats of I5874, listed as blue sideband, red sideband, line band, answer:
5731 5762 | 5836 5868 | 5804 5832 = -2.2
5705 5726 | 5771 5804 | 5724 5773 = -3.3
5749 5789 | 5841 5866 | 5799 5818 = -3.2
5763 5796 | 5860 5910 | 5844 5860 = -4.2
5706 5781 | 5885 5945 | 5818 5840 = -4.0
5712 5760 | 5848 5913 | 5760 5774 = -0.1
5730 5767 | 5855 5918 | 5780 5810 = -3.5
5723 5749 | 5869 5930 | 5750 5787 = -2.3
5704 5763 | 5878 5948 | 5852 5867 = -0.9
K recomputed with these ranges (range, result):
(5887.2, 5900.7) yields 6.03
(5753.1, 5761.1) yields 22.4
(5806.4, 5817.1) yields 21.6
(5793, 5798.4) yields 20.8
